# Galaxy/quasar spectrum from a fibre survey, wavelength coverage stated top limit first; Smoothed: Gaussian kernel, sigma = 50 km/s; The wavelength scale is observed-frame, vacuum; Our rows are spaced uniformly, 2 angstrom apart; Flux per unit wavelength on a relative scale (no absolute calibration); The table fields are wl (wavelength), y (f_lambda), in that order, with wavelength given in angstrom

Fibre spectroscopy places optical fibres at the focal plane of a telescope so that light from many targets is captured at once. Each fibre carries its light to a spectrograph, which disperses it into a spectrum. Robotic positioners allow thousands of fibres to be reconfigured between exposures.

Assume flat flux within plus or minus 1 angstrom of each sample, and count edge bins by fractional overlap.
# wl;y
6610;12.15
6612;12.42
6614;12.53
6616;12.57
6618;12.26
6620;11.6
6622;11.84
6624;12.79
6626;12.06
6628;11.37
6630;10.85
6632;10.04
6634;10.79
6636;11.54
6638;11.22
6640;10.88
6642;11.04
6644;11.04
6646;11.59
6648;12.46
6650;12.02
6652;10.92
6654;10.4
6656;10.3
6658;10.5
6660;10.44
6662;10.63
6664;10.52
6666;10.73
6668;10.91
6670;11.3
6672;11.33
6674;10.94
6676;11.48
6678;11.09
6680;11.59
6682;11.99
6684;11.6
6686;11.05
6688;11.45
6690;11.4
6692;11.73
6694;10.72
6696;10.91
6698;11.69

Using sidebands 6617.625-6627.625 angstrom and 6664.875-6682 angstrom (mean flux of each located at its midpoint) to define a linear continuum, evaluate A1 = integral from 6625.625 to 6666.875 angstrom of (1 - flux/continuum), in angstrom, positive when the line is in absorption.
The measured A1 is 2.34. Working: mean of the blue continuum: 12.1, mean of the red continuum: 11.2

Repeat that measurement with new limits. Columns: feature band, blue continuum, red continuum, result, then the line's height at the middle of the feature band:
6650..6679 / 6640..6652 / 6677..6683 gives 1.7 angstrom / 11.5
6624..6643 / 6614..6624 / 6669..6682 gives 1.3 angstrom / 12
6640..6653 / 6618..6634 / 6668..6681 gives -0.1 angstrom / 11.4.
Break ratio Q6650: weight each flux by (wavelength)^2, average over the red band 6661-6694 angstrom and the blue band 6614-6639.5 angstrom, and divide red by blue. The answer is 0.98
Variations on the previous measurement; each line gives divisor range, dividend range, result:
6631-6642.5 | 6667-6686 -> 1.05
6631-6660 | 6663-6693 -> 1.03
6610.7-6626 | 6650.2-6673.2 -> 0.89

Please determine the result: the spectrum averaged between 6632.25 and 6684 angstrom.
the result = 11.1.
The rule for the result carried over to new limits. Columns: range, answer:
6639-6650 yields 11.5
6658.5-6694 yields 11.2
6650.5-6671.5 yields 10.7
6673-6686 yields 11.4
